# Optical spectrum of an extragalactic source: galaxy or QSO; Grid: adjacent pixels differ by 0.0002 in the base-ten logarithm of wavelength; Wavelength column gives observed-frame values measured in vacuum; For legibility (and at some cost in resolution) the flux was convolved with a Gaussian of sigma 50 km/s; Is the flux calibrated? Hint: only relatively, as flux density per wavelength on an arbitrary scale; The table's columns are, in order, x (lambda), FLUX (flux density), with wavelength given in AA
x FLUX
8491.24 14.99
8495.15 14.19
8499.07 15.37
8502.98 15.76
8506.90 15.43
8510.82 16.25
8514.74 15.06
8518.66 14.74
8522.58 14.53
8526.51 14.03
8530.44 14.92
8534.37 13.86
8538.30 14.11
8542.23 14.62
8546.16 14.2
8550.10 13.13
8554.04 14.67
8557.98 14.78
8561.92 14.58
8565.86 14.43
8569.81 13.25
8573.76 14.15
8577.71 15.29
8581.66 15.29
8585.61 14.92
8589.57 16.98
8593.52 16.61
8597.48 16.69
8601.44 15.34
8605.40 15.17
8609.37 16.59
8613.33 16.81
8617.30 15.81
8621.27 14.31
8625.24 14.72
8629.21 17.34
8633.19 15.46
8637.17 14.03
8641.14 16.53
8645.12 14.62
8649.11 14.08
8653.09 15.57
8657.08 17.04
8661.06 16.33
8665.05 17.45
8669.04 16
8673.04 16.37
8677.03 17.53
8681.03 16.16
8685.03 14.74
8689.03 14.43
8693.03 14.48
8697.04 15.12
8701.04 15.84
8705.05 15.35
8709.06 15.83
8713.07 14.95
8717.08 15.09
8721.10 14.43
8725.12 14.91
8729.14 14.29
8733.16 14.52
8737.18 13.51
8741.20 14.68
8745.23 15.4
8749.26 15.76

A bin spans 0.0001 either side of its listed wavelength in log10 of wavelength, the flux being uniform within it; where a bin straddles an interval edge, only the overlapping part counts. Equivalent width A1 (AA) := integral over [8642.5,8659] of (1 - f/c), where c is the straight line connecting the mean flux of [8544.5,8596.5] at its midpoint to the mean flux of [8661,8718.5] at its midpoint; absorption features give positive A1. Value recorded 0.1 AA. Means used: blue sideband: 14.8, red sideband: 15.7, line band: 15.4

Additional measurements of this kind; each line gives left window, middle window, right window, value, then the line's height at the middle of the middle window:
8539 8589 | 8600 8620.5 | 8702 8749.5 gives -1.75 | 14.6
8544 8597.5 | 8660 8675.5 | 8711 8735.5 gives -1.92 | 14.7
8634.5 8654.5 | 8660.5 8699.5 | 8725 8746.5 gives -2.79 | 14.8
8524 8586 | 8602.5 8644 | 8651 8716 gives -1.40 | 15.1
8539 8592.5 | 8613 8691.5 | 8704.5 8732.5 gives -4.87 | 14.8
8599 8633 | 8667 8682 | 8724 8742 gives -1.49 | 15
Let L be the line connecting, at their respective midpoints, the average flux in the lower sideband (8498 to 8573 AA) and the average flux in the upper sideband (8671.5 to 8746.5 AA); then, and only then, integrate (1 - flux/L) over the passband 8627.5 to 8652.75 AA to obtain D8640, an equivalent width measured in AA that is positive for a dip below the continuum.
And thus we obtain -0.7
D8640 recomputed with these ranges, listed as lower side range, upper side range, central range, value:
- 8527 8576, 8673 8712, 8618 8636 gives -0.6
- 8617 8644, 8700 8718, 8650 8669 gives -1.2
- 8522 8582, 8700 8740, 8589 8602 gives -1.8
